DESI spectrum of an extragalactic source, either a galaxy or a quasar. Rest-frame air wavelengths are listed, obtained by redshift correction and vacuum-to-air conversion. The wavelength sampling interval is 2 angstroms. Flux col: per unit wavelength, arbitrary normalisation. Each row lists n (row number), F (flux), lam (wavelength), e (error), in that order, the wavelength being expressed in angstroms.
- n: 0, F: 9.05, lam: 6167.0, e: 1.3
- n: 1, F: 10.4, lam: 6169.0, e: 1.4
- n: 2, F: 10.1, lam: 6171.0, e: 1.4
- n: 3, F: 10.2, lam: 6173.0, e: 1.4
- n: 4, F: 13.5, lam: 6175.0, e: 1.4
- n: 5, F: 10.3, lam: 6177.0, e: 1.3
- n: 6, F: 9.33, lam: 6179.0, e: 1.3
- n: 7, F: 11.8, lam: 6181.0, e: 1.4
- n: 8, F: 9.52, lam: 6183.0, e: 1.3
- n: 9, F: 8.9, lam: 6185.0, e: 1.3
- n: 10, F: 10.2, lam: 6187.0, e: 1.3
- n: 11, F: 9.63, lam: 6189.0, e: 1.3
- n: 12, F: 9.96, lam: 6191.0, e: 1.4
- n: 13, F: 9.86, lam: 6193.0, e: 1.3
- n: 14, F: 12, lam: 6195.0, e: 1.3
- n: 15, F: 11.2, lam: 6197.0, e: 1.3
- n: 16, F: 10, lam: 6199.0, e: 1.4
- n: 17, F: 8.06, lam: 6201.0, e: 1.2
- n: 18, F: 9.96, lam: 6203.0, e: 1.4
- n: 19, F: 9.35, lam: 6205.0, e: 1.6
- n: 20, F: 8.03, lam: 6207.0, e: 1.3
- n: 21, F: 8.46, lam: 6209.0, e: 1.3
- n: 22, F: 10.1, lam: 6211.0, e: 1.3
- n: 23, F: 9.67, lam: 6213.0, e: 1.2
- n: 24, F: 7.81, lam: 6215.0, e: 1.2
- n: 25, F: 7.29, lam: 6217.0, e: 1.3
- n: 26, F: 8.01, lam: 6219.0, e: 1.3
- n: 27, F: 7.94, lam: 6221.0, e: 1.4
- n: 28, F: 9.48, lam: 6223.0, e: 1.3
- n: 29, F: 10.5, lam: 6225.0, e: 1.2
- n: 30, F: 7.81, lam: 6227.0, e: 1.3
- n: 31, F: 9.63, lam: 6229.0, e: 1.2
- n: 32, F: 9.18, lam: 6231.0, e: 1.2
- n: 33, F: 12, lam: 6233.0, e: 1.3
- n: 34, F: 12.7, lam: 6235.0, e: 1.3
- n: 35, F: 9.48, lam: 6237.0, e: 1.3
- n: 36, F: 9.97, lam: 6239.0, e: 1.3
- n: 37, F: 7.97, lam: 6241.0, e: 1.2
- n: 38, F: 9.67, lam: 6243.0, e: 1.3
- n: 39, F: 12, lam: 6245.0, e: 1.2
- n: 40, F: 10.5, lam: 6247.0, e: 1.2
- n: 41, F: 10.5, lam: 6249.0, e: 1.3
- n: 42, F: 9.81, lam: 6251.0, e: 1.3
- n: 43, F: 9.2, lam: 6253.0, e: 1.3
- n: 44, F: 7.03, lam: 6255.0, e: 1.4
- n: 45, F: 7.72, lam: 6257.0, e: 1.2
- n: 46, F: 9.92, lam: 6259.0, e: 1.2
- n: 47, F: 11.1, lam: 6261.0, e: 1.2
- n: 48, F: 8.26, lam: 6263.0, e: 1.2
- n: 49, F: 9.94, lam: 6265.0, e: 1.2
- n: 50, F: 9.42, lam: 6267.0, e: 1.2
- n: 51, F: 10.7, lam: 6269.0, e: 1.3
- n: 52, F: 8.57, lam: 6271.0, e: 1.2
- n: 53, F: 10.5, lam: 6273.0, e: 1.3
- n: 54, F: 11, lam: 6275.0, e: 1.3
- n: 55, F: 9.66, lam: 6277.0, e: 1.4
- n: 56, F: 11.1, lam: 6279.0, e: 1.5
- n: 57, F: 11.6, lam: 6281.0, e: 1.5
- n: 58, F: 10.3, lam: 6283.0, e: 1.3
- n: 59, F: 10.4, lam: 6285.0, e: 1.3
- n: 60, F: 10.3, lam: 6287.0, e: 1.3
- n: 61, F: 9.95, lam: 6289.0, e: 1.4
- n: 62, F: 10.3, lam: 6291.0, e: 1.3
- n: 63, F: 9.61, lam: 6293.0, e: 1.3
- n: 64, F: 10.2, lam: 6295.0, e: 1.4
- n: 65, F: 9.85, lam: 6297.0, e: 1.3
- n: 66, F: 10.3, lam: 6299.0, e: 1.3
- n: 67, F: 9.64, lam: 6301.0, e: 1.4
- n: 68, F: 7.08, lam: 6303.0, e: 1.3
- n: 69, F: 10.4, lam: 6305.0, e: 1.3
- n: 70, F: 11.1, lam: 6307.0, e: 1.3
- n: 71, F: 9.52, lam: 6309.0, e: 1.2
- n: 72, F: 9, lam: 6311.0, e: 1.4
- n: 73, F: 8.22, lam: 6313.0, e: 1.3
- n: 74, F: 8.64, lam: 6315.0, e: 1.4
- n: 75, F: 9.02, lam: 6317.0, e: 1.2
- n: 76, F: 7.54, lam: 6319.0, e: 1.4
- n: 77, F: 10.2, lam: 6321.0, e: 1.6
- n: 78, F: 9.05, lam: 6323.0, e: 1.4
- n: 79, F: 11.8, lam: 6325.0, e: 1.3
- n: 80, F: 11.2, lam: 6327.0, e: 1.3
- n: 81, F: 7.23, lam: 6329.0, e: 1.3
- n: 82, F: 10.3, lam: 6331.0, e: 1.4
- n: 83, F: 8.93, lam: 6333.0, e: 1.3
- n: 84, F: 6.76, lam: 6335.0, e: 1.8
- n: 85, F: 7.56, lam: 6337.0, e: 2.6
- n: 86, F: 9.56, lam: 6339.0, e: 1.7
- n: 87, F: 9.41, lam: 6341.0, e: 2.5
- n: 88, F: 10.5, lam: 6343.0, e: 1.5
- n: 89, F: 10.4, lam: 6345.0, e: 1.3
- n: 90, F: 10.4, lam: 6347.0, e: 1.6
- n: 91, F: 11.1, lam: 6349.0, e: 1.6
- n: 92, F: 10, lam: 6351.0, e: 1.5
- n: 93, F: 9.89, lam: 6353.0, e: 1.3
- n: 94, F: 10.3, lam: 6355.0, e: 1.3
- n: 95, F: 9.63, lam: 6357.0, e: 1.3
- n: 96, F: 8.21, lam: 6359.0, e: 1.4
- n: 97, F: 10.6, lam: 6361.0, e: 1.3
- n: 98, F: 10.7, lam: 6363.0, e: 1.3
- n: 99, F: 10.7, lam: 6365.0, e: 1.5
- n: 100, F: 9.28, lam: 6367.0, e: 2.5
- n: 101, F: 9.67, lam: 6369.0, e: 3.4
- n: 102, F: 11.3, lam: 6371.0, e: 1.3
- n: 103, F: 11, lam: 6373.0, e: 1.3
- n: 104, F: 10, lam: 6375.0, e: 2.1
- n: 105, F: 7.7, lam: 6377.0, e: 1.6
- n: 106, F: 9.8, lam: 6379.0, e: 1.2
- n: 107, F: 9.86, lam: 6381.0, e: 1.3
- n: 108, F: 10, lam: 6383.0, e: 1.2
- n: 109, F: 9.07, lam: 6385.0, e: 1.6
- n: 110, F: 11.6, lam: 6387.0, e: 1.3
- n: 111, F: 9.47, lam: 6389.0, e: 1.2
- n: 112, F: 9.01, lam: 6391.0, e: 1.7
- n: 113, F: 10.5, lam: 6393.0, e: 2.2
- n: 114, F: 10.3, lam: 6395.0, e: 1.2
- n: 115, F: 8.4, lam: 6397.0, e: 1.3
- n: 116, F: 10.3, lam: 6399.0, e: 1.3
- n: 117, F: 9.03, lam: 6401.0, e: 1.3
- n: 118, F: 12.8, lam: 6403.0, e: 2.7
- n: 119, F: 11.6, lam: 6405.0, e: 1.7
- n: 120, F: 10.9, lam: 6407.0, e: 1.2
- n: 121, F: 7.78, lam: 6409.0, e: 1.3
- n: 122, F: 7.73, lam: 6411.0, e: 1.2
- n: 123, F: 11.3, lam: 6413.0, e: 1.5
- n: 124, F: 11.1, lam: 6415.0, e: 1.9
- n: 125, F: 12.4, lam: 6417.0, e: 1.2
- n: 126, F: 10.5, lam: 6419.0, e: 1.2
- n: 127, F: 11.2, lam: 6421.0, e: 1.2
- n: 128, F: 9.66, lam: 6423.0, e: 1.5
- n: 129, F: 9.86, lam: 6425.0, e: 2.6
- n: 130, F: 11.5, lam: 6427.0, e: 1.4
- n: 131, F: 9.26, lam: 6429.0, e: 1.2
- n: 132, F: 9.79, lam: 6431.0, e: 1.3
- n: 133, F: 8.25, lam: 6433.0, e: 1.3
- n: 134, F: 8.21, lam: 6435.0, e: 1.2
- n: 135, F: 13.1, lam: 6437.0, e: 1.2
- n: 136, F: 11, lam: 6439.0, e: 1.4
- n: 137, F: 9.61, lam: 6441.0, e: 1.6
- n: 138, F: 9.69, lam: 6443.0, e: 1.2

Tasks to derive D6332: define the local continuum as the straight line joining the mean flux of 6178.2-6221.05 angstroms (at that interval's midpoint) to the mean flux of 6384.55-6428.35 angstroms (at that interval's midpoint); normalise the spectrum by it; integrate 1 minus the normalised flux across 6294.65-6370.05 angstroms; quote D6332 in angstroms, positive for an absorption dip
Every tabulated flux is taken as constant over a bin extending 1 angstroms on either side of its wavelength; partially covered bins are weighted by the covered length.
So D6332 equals 3.10 angstroms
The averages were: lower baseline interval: 9.45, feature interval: 9.57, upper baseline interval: 10.3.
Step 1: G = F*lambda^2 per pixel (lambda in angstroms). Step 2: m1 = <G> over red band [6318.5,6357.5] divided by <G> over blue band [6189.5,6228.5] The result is 1.08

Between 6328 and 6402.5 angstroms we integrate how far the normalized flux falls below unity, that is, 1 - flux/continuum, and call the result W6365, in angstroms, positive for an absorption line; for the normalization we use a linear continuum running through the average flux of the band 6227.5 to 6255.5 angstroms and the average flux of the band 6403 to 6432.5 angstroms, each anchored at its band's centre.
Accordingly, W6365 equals 4.01 angstroms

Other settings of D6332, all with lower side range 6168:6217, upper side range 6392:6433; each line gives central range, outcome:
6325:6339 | 1.6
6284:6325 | 2.0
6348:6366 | 0.0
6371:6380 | 0.3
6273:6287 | -0.9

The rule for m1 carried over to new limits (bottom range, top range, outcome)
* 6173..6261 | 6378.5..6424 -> 1.11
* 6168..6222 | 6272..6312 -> 1.07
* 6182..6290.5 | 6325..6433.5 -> 1.07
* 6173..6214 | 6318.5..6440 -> 1.06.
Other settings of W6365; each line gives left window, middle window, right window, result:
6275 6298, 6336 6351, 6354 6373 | 0.4 angstroms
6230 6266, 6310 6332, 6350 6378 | 1.3 angstroms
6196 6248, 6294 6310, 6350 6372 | 0.1 angstroms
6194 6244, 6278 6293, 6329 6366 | -1.5 angstroms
